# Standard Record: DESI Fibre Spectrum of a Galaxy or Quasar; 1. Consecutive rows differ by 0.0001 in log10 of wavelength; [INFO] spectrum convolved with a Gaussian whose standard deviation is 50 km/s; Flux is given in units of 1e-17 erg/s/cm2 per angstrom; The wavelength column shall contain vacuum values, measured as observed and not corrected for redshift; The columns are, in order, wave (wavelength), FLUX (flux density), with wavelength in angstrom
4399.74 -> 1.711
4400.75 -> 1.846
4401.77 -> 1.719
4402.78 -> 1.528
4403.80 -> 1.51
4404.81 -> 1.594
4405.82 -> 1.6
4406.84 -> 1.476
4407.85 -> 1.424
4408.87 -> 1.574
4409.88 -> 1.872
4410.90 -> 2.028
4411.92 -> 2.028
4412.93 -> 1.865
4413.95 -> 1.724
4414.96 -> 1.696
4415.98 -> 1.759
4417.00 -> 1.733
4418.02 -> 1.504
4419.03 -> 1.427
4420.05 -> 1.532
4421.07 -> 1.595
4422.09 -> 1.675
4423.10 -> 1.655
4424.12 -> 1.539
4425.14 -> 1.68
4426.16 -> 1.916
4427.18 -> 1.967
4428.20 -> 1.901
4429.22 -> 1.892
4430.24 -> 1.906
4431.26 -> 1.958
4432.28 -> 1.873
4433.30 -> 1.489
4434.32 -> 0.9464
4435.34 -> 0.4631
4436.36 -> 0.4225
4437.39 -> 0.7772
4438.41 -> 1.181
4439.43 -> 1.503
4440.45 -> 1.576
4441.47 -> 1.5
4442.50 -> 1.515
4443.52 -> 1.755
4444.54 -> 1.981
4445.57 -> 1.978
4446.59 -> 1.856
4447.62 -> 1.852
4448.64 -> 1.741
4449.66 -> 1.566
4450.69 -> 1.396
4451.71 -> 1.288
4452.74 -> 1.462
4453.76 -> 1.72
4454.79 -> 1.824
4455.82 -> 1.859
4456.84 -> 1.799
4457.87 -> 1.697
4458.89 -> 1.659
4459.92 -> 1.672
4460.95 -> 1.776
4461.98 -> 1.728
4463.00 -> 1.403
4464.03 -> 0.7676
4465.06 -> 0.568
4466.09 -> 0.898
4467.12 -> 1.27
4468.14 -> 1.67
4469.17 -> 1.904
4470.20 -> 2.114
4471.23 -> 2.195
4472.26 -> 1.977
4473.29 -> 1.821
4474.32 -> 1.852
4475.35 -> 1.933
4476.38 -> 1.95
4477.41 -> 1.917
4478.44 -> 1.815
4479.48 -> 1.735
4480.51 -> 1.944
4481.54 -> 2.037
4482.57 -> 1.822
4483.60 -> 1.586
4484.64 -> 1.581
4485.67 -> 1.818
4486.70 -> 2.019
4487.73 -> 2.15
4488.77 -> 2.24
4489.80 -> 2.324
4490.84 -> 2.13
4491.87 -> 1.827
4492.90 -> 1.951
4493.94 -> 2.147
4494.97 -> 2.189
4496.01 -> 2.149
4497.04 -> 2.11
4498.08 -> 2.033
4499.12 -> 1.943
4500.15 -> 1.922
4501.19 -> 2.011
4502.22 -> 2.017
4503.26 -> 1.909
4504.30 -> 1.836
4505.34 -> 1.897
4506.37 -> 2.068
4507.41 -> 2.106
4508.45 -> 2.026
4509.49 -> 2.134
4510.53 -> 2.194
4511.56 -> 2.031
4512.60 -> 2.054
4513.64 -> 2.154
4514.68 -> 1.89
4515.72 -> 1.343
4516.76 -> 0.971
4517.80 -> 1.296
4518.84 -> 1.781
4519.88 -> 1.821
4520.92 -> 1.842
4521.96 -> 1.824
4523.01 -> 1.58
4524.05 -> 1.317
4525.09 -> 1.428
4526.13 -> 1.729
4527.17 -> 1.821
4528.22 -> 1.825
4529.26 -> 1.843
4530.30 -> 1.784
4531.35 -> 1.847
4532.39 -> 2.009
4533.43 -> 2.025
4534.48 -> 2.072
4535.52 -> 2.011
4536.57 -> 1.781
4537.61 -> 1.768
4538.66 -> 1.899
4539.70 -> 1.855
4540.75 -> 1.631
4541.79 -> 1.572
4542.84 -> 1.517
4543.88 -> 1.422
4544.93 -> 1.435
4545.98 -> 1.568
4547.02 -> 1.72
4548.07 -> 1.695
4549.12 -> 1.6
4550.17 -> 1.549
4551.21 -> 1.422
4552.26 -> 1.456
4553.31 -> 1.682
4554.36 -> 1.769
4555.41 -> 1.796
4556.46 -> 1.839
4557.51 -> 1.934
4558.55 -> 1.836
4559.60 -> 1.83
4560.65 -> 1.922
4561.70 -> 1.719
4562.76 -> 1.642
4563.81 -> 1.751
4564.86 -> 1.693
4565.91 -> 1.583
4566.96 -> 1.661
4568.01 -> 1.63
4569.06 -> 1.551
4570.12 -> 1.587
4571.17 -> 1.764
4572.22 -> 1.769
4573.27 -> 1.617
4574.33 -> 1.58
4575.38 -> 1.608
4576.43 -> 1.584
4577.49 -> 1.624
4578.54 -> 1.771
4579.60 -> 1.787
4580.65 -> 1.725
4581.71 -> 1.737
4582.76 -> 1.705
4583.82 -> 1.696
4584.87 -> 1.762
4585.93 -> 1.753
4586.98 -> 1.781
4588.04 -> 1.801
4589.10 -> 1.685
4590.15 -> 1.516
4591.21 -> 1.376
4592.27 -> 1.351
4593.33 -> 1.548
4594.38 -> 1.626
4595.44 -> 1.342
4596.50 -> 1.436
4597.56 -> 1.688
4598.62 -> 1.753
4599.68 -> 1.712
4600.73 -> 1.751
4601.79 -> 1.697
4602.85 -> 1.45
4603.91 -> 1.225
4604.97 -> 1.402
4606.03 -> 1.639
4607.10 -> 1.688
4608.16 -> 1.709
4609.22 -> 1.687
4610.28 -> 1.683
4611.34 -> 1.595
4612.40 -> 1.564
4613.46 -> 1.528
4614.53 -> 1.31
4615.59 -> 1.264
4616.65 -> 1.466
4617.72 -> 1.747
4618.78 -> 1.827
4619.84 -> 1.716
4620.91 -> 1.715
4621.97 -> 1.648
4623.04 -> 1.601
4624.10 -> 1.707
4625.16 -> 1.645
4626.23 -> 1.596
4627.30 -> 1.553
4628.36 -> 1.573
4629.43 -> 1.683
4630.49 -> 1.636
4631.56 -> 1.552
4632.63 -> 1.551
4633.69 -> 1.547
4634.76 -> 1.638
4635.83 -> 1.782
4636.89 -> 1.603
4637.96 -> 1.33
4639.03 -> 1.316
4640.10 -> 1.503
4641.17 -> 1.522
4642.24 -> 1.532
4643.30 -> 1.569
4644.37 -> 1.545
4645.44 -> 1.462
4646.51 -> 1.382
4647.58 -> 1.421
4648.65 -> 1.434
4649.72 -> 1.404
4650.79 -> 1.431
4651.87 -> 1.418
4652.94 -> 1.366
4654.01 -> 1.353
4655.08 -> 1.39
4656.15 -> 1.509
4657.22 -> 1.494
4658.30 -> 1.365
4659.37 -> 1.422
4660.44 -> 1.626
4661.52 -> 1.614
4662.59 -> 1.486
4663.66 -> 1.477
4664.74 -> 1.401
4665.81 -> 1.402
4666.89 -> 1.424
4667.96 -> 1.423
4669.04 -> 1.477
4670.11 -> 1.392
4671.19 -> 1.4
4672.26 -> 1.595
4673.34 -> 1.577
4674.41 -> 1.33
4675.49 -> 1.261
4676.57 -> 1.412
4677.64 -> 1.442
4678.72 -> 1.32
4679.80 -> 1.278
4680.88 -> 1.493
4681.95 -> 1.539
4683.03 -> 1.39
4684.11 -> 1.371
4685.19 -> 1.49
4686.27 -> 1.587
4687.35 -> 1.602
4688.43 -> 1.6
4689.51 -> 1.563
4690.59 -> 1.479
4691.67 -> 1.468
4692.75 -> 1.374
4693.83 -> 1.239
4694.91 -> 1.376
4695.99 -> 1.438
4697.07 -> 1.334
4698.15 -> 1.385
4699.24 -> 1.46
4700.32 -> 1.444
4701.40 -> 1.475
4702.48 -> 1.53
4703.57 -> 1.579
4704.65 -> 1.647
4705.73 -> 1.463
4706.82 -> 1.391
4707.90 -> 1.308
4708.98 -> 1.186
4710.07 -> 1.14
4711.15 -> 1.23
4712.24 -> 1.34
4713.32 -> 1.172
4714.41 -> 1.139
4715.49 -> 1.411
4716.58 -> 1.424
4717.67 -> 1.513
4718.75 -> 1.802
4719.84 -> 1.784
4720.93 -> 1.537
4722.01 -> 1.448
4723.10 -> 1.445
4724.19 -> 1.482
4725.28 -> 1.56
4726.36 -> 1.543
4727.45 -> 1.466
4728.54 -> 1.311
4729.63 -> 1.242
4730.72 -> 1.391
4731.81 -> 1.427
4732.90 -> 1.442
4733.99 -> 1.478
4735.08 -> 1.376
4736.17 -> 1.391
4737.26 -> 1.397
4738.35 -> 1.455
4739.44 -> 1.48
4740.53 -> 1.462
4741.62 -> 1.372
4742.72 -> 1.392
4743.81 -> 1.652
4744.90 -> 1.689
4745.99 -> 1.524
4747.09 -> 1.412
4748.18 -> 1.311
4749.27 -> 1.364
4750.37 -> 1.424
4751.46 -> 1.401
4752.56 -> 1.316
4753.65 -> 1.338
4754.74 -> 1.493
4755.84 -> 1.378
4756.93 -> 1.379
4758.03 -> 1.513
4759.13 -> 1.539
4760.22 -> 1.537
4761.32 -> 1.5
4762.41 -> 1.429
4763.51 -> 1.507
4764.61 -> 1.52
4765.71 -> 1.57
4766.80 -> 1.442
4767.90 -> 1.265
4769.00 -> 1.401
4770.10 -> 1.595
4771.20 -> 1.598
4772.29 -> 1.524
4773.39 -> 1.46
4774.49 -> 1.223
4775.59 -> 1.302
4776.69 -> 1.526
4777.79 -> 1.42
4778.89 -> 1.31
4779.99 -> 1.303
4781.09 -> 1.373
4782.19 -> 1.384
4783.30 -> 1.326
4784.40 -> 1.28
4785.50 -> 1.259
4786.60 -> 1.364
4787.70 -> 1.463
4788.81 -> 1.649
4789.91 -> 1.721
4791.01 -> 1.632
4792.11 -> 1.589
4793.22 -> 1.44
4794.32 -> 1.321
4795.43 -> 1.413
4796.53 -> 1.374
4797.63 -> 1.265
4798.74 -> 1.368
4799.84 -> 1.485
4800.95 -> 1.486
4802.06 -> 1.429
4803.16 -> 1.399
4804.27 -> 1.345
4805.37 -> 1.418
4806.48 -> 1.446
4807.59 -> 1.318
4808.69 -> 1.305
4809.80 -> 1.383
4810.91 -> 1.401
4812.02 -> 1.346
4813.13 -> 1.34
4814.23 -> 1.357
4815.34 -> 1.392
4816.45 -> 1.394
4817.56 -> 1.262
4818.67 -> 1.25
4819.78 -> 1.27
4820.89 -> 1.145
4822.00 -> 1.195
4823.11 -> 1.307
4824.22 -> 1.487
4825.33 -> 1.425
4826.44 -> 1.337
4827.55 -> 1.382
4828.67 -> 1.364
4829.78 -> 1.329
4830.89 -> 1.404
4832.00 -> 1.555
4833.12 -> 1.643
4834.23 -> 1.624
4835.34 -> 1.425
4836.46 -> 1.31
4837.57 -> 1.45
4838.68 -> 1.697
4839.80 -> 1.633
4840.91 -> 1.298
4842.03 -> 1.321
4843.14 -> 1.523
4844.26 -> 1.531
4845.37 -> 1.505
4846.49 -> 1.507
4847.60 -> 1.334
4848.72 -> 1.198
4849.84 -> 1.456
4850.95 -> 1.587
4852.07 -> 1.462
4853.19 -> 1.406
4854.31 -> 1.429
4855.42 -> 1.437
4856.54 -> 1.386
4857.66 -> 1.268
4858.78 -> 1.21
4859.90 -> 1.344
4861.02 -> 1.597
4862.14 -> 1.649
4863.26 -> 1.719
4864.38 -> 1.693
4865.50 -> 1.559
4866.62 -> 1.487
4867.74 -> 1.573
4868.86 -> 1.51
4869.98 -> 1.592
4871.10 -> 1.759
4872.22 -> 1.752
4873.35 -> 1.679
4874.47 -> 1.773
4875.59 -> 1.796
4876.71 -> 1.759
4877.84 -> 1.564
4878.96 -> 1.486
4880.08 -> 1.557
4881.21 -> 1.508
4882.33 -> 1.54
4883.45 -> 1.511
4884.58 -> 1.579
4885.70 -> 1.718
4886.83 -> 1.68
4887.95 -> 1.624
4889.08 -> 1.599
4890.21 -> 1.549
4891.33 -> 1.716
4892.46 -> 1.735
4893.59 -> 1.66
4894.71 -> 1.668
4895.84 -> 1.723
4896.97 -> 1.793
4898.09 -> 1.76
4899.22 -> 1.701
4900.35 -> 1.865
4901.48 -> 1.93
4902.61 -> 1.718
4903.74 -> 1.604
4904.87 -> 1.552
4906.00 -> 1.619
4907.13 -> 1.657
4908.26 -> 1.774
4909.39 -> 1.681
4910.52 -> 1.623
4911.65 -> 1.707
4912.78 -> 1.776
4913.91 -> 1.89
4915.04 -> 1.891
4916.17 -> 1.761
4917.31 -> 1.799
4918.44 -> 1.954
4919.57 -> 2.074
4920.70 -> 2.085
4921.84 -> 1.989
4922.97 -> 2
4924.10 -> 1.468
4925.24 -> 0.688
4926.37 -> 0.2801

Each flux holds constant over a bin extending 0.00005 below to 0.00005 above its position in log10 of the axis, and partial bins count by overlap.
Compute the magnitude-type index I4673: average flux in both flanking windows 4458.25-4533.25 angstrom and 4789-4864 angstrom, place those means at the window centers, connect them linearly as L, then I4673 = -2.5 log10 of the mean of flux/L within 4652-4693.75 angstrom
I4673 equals 0.111 mag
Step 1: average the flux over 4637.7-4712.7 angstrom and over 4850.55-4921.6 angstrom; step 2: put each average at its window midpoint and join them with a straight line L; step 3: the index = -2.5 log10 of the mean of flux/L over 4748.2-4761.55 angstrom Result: 0.07 mag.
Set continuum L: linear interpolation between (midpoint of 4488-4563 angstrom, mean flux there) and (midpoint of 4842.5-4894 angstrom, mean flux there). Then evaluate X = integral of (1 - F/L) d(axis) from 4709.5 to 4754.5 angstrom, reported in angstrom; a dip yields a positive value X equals 6.4 angstrom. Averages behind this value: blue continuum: 1.82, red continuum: 1.55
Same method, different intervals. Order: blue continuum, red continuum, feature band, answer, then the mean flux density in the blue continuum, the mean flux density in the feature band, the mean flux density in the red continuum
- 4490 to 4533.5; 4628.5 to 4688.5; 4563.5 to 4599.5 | 0.9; 1.88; 1.64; 1.47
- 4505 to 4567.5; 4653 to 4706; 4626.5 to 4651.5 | 0.3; 1.75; 1.52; 1.45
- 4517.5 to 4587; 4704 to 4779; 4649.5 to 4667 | 1.2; 1.71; 1.45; 1.43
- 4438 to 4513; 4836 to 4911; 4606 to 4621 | 1.1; 1.81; 1.6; 1.58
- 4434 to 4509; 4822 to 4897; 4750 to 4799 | 4.4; 1.73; 1.43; 1.53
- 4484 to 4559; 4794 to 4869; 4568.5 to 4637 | 4.1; 1.83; 1.62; 1.42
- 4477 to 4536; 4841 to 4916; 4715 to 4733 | 2.5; 1.89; 1.48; 1.6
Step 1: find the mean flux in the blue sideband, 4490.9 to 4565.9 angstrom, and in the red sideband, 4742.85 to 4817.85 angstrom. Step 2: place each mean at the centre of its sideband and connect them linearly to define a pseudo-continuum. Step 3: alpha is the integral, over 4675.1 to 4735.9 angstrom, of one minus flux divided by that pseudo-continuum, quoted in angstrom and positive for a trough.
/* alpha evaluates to 4.3 angstrom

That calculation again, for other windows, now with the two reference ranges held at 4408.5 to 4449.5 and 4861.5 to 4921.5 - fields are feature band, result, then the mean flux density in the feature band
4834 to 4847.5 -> 1.70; 1.48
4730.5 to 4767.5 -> 4.96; 1.45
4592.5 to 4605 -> 0.72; 1.55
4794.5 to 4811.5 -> 2.99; 1.39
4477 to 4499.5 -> -4.77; 1.98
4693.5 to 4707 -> 1.77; 1.45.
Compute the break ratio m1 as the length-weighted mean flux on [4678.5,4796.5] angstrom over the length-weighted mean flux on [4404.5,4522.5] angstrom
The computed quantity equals 0.83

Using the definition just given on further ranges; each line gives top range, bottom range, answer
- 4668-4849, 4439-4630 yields 0.83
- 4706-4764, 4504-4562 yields 0.81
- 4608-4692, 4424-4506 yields 0.87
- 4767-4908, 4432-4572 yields 0.86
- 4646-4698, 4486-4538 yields 0.76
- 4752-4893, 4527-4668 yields 0.91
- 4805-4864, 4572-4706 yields 0.92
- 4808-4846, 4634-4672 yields 0.95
